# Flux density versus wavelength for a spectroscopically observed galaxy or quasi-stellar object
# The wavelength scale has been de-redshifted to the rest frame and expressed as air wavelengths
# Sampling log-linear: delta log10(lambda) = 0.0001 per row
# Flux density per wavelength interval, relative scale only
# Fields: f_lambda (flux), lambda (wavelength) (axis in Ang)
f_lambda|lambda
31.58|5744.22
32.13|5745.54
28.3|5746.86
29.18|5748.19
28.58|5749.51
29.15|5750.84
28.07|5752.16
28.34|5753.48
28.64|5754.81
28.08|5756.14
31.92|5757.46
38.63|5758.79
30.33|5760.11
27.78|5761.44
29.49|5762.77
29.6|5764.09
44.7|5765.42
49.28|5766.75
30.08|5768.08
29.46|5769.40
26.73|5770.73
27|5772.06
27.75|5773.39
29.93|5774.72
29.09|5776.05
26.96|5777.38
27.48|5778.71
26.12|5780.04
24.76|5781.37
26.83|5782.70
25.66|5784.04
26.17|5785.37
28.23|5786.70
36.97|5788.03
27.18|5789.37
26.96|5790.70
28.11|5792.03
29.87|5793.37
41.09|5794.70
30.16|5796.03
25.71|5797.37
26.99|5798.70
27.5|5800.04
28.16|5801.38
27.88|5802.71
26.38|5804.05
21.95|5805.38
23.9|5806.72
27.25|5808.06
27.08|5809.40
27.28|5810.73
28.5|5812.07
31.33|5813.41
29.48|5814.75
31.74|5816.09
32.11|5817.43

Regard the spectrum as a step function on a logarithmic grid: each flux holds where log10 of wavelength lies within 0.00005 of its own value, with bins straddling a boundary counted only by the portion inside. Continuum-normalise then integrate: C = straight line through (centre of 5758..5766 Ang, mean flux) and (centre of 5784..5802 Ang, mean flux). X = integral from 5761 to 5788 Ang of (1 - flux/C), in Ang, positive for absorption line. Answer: 1.6 Ang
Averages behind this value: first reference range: 33.3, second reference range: 29.3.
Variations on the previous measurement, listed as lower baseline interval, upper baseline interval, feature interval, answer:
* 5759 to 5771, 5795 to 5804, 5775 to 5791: 1.5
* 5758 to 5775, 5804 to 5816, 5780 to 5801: 0.6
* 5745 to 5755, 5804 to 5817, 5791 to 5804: -0.6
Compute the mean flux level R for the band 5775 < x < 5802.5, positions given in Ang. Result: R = 28.5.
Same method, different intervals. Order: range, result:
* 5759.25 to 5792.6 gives 29.8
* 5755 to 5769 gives 33.7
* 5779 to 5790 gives 27.7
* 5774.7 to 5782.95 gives 27.1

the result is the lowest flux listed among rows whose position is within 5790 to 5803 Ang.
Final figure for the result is 25.71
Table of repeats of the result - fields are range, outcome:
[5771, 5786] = 24.76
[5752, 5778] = 26.73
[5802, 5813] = 21.95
